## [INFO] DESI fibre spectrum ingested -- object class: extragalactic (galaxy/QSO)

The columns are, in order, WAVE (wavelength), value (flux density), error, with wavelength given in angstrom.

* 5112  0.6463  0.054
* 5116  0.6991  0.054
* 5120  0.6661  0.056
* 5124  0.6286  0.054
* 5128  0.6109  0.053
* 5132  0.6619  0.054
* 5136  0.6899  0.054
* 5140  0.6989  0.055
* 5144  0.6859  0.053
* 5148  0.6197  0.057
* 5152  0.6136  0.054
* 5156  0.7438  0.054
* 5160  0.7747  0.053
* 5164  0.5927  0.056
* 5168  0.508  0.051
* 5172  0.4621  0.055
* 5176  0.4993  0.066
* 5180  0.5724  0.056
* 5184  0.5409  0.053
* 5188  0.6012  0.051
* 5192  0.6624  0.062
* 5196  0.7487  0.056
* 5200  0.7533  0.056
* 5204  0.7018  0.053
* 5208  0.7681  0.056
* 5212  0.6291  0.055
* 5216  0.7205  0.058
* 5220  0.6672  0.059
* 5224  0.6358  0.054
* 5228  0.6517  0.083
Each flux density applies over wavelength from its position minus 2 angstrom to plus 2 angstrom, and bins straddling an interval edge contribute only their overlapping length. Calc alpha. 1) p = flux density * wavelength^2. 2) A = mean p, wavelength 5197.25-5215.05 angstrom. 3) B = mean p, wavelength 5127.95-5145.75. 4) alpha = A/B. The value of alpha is 1.09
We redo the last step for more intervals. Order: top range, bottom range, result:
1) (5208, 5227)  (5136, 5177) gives 1.10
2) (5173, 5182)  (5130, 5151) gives 0.80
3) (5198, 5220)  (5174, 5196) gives 1.21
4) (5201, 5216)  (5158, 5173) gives 1.21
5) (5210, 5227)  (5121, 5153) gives 1.05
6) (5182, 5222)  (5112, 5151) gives 1.06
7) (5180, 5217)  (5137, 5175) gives 1.09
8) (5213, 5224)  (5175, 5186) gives 1.27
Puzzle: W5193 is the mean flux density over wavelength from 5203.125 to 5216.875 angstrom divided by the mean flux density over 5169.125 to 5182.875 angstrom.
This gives 1.4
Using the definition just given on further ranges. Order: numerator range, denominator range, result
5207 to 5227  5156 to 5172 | 1.09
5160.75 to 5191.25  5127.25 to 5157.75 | 0.83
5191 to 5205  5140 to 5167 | 1.08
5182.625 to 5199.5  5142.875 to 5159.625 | 0.97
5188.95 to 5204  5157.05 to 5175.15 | 1.21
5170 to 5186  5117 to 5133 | 0.81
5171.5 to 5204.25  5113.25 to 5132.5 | 0.95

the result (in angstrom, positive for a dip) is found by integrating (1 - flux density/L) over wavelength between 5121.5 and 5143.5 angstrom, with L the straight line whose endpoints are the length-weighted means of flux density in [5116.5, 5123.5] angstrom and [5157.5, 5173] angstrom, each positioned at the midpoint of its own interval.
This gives -0.5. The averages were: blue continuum 0.665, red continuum 0.597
